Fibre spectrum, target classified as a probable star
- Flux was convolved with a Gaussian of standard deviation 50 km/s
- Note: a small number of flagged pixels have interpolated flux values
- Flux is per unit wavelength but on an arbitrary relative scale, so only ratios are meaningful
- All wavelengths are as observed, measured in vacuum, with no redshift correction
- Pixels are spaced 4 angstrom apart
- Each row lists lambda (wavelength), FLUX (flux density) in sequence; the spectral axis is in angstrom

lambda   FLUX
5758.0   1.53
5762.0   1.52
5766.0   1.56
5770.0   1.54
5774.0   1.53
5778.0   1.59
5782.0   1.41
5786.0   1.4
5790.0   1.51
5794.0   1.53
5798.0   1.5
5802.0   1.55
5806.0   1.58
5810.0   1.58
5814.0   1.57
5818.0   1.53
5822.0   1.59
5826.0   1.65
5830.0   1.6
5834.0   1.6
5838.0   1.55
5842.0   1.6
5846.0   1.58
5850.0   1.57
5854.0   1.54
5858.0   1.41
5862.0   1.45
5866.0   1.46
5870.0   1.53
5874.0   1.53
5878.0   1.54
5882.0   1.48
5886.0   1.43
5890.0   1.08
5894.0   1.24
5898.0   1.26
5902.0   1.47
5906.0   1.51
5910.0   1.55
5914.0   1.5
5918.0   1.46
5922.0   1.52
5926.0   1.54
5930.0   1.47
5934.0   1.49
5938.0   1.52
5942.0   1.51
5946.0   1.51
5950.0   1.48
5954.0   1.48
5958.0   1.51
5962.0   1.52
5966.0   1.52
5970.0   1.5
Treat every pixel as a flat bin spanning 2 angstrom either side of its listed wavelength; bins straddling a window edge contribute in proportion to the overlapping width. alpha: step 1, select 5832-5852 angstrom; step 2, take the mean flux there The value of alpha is 1.58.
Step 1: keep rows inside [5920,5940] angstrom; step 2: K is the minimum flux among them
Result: 1.47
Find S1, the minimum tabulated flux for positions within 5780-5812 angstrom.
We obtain 1.4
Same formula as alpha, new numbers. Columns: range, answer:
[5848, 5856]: 1.56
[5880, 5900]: 1.3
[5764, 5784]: 1.53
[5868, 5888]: 1.5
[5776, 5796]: 1.49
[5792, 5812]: 1.55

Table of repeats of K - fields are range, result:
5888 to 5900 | 1.08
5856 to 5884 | 1.41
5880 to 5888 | 1.43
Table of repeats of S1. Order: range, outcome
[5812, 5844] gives 1.53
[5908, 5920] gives 1.46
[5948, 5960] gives 1.48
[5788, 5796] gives 1.51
